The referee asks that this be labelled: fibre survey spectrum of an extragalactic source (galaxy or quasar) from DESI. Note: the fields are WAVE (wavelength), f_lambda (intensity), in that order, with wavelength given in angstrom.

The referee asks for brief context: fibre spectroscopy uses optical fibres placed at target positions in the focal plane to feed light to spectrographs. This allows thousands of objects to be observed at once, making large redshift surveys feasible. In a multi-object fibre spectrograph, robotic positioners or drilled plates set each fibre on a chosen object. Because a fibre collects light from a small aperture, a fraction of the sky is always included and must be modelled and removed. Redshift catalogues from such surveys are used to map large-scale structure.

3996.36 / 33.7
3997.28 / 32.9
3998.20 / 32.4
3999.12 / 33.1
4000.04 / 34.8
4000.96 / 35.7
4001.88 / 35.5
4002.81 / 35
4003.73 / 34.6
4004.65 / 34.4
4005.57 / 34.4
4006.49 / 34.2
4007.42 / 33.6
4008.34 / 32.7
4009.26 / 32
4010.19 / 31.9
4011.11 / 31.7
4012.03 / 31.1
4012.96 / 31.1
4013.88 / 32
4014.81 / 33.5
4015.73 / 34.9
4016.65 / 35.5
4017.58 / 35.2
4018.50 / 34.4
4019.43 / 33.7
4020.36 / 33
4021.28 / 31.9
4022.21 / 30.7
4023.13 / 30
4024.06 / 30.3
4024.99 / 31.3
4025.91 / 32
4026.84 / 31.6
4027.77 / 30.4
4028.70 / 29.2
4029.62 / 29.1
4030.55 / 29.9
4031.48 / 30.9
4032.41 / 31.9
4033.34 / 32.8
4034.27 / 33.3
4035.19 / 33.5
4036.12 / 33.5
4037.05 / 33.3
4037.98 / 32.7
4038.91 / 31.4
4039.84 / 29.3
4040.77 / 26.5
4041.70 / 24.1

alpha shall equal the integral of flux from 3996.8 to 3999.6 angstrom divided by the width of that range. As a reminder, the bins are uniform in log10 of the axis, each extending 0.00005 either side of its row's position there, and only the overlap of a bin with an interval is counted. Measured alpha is 32.9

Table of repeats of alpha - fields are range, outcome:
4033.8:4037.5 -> 33.5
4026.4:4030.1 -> 30.1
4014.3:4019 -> 34.7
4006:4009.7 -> 33.2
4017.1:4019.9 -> 34.3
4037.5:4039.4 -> 32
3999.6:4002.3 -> 35.4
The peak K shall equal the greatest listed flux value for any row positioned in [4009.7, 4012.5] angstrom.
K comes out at 31.9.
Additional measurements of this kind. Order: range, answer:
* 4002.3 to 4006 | 35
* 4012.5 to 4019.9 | 35.5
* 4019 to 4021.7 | 33.7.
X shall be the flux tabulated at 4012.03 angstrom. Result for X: 31.1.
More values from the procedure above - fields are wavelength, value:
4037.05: 33.3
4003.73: 34.6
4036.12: 33.5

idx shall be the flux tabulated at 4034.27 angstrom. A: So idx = 33.3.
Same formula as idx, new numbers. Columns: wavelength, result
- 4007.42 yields 33.6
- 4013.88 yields 32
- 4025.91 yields 32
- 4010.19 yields 31.9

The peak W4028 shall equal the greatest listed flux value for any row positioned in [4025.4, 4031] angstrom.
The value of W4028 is 32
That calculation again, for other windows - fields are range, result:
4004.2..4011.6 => 34.4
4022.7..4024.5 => 30.3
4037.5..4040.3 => 32.7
